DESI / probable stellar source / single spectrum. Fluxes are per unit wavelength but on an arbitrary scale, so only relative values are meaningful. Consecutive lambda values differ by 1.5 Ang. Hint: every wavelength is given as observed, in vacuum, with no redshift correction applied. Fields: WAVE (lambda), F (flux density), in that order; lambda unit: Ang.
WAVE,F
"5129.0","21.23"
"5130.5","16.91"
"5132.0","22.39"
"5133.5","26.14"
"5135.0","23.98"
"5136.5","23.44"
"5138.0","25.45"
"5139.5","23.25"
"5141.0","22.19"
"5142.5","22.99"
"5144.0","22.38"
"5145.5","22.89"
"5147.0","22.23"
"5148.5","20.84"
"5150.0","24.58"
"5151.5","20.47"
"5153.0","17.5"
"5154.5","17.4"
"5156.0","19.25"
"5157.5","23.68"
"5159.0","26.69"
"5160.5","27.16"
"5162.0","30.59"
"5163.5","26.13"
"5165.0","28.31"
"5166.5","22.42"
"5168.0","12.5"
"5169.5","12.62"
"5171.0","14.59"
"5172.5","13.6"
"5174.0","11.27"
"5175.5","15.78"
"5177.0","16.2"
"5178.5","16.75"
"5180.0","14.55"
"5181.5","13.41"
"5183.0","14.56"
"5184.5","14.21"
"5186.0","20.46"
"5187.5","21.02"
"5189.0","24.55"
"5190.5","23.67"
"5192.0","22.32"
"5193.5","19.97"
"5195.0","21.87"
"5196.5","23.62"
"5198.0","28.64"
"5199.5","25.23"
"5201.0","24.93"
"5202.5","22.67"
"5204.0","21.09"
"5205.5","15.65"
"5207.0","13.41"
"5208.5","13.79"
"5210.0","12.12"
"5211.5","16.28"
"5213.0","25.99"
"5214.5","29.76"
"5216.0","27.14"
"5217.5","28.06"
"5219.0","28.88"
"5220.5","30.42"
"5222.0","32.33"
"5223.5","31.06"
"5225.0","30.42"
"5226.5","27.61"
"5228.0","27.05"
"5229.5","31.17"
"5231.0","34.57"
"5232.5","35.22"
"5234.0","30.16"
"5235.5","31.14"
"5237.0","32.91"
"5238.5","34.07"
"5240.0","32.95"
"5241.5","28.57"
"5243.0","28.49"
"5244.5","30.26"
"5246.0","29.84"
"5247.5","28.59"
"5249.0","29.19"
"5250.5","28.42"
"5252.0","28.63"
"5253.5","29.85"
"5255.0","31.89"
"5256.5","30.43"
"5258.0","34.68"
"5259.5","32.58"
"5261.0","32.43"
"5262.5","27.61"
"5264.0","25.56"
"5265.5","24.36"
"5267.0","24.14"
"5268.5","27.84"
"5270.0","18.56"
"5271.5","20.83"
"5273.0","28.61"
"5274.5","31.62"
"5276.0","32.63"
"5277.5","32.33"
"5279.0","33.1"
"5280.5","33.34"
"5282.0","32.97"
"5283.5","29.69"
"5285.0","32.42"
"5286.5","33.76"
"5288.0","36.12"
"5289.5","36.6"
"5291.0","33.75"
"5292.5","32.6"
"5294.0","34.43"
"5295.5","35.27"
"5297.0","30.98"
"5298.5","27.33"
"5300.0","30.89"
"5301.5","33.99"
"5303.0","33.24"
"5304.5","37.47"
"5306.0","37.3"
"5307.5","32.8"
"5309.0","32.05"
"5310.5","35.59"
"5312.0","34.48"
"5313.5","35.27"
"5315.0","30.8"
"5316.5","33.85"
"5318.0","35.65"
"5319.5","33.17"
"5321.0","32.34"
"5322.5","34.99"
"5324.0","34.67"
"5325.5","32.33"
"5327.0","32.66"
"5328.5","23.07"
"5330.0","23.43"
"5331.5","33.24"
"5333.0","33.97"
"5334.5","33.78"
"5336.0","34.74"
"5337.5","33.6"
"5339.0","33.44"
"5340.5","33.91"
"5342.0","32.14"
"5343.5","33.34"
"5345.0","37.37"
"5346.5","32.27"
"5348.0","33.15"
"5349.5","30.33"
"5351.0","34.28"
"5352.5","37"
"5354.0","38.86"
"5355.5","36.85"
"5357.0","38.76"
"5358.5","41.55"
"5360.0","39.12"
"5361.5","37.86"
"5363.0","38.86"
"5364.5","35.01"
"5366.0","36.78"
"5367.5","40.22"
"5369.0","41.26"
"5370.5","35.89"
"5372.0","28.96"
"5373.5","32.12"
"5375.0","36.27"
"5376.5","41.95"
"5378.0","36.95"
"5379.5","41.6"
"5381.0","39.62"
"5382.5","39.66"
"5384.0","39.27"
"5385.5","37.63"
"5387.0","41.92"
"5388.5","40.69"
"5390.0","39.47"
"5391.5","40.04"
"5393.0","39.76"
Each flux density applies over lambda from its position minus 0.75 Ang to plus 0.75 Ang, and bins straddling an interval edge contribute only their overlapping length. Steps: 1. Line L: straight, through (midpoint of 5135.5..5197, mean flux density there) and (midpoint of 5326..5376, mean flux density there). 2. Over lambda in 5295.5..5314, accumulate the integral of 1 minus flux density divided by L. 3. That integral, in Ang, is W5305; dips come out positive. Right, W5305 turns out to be -1.4 Ang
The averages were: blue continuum 20.4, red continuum 34.7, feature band 33.5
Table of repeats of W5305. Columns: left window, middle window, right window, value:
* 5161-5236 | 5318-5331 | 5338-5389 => 0.9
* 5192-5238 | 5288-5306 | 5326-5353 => -2.0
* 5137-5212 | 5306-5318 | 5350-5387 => -0.5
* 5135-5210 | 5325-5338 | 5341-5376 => 1.0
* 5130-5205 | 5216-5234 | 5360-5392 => -3.3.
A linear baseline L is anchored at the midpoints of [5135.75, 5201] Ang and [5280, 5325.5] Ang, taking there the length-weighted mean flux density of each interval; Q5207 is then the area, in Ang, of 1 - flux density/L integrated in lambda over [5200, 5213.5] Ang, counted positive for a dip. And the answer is 3.30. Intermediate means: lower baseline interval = 20.8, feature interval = 18.4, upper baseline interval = 33.6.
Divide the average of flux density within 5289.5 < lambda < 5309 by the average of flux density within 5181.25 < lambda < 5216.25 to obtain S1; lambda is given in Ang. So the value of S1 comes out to 1.61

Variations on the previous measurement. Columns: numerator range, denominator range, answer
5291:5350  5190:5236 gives 1.30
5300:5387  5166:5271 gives 1.43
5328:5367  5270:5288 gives 1.13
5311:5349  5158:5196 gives 1.69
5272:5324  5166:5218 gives 1.73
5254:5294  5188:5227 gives 1.28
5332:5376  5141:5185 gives 1.82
